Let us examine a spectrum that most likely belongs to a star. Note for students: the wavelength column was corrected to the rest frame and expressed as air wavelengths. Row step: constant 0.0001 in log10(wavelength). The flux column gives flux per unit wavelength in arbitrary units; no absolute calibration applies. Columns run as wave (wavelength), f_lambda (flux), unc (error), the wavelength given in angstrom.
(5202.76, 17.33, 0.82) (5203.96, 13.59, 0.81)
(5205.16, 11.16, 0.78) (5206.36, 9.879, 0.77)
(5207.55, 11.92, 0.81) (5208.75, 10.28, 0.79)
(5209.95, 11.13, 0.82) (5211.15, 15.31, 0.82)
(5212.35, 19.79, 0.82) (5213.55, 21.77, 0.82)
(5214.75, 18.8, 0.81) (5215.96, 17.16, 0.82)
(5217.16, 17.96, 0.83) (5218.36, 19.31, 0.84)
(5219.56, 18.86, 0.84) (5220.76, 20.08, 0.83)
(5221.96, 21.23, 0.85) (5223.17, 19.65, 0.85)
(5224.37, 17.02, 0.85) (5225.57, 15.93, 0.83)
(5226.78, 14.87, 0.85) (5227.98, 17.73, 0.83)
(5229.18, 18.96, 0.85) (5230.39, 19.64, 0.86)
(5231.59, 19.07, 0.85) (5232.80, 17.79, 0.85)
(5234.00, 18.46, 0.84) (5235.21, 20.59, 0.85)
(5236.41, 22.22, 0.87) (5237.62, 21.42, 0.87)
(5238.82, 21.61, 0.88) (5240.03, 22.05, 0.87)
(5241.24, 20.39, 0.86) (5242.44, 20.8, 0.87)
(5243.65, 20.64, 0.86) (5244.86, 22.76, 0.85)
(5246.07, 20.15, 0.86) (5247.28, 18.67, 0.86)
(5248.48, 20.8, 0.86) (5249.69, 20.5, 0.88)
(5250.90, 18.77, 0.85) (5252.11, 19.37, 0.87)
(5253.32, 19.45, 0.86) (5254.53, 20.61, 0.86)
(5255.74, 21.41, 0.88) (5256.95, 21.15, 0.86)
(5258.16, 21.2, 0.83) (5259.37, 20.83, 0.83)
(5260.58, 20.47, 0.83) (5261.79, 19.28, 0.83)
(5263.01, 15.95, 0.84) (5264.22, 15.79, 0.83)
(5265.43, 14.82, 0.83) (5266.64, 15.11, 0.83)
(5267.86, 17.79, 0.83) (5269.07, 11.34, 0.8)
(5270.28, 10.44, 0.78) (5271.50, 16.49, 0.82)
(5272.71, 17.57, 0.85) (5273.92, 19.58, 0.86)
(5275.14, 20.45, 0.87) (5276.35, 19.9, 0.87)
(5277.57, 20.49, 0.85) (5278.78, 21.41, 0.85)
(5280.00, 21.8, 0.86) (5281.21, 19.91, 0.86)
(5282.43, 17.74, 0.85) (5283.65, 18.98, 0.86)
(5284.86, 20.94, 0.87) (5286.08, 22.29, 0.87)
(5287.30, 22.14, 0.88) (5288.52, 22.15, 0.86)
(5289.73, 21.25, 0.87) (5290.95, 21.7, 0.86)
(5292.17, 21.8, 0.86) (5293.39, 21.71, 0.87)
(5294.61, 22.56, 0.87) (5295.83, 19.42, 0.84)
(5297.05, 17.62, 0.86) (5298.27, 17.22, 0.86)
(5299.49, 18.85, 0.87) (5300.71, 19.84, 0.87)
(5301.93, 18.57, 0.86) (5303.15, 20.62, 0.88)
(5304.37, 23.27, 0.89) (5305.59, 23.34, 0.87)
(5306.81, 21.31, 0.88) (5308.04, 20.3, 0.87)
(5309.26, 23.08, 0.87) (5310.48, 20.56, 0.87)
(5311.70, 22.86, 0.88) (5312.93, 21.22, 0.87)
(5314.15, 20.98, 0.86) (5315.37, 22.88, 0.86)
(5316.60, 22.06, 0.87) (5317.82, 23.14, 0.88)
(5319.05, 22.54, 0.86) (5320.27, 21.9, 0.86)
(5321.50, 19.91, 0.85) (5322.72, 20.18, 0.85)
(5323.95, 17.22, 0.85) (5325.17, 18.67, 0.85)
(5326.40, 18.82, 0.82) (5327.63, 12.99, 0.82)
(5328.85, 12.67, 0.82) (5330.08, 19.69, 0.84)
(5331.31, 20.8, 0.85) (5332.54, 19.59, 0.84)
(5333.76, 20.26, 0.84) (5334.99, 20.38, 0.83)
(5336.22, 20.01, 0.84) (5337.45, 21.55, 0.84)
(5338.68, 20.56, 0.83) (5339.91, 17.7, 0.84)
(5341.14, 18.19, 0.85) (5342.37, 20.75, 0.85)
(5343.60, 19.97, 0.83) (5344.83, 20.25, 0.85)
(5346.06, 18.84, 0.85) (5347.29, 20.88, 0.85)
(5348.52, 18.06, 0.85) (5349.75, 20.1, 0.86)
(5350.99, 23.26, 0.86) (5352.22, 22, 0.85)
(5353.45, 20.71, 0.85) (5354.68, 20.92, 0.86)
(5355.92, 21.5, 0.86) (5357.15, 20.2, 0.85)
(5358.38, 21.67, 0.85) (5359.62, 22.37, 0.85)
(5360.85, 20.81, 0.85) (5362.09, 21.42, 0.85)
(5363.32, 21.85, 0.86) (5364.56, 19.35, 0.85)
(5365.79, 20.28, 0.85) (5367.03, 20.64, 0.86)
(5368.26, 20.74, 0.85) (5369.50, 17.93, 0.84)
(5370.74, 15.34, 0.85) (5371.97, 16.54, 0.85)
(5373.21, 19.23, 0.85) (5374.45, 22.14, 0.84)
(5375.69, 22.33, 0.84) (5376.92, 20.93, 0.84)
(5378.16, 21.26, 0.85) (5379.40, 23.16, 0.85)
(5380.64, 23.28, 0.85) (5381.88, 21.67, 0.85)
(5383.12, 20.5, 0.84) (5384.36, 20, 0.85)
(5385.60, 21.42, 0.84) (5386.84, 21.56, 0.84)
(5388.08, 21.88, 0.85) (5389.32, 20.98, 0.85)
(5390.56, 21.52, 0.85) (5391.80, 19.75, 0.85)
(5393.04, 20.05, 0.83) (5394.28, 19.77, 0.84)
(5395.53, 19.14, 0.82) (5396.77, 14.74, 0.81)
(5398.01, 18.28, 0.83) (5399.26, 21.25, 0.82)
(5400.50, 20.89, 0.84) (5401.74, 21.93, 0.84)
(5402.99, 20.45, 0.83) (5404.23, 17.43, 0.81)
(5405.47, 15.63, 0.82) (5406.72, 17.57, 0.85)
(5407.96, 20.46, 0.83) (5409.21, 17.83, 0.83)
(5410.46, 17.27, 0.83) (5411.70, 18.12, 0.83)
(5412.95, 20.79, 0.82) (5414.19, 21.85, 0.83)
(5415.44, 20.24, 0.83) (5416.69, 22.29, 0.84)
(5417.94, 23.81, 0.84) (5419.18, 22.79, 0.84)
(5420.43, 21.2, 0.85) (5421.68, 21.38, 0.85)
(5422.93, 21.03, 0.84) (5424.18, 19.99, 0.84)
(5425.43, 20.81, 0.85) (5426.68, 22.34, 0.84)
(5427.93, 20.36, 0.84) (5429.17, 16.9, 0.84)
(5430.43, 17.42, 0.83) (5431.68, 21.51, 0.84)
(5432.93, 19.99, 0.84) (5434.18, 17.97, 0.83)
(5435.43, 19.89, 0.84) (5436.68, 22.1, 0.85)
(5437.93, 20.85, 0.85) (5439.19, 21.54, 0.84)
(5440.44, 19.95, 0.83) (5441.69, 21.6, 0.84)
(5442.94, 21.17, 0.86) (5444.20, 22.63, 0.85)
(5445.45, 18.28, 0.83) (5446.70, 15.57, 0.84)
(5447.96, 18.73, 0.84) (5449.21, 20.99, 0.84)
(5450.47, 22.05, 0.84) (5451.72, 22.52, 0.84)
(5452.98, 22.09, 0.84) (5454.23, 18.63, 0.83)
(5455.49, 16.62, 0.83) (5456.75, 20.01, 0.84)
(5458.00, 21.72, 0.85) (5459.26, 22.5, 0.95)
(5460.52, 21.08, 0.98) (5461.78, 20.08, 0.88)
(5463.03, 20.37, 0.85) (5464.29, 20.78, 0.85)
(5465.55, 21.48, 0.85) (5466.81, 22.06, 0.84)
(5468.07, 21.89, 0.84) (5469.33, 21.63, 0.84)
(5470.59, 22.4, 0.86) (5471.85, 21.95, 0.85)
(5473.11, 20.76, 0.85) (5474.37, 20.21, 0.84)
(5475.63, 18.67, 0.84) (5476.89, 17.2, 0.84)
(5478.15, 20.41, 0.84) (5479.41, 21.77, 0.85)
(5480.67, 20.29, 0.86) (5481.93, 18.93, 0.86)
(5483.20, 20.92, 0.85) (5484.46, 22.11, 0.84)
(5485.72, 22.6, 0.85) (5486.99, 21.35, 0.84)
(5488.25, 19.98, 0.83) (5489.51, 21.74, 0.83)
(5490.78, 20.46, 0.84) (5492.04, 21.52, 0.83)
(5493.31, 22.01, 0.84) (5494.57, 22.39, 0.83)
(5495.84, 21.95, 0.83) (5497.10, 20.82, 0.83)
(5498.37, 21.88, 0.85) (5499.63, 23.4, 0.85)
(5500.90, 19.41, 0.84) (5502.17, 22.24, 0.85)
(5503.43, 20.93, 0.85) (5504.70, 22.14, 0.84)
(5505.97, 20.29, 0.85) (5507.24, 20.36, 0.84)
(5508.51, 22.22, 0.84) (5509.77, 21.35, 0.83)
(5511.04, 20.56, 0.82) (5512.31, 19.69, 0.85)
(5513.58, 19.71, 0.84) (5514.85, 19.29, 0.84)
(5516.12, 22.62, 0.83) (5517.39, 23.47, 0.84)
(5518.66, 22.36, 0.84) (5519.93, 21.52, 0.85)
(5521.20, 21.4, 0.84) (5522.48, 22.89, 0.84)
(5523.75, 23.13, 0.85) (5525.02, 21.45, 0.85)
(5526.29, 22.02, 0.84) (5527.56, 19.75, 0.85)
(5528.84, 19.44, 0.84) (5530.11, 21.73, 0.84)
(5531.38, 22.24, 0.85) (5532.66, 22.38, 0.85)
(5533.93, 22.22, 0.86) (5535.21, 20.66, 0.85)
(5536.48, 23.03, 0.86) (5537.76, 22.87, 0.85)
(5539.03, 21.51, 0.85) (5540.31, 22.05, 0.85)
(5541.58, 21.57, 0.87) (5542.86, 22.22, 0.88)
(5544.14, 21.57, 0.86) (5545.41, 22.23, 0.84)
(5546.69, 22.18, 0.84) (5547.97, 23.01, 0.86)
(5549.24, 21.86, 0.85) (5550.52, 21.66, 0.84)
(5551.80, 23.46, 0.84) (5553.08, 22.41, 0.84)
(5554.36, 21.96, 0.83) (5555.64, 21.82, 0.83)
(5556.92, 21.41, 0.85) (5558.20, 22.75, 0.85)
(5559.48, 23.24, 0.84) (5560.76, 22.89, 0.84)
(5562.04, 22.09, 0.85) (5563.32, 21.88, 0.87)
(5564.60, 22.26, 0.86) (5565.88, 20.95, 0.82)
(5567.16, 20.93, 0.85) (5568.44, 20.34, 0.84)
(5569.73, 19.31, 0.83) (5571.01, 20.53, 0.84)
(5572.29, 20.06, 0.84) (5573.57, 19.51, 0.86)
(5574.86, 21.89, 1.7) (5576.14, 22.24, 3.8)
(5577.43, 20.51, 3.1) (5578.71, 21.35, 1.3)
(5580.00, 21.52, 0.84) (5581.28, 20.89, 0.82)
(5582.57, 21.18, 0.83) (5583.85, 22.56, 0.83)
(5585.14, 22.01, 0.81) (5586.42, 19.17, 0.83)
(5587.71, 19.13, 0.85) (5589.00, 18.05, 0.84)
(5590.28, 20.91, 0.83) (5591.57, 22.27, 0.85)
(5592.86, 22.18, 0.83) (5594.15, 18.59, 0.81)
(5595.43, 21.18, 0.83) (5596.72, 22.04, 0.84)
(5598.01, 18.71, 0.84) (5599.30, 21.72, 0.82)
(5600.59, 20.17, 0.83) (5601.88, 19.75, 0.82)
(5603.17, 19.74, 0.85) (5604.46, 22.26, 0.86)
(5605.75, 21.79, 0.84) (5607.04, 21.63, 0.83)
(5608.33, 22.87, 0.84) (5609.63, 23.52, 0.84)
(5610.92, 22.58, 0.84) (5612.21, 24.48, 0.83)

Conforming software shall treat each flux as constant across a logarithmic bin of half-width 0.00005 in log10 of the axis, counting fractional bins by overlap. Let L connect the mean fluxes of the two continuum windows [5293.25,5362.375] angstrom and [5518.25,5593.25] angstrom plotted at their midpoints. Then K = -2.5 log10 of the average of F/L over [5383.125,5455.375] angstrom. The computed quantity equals 0.036 mag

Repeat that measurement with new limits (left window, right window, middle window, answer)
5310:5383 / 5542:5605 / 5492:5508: -0.03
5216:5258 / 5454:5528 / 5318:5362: 0.02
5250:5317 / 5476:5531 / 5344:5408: 0.01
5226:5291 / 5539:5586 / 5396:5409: 0.09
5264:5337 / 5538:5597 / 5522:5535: -0.03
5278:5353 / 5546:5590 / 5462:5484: 0.02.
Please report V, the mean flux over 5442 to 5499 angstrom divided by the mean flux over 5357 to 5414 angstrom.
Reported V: 1.04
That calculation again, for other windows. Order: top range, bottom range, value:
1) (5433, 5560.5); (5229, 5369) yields 1.06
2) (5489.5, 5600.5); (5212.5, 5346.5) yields 1.09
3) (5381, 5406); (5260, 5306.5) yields 1.04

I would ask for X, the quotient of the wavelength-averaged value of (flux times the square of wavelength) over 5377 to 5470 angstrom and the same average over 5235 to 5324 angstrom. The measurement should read 1.07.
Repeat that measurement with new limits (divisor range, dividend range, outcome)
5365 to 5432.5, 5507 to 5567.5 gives 1.14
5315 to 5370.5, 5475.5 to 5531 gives 1.12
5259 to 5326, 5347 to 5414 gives 1.05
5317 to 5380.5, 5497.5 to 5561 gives 1.16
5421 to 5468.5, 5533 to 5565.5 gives 1.13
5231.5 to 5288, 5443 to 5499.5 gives 1.16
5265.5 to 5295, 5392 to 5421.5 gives 1.07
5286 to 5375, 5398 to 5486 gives 1.05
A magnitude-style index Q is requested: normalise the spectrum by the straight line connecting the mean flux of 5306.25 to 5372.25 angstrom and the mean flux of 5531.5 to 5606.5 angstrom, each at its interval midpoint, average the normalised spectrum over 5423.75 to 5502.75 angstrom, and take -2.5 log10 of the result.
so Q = 0.01 mag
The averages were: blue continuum 20.2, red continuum 21.4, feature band 20.7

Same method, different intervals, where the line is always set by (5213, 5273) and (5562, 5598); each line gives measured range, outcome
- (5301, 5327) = -0.10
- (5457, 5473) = -0.07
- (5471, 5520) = -0.04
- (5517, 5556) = -0.07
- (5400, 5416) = 0.03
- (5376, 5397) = -0.06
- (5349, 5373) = -0.04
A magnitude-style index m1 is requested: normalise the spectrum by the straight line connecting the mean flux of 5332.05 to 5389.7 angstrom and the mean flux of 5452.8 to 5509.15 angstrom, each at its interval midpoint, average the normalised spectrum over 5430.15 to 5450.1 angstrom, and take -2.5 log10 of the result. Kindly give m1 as 0.04 mag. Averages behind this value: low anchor 20.5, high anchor 21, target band 20.1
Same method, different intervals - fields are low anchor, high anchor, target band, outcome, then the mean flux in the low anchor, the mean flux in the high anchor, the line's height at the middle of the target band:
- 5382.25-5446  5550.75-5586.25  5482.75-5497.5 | -0.034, 20.2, 21.5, 20.8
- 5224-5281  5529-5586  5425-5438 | 0.034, 19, 21.7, 20.6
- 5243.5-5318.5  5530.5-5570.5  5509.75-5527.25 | 0.011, 19.9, 22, 21.7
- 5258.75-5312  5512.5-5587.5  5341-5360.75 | -0.034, 19.5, 21.6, 20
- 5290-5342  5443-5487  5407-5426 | -0.007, 20.2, 20.6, 20.5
